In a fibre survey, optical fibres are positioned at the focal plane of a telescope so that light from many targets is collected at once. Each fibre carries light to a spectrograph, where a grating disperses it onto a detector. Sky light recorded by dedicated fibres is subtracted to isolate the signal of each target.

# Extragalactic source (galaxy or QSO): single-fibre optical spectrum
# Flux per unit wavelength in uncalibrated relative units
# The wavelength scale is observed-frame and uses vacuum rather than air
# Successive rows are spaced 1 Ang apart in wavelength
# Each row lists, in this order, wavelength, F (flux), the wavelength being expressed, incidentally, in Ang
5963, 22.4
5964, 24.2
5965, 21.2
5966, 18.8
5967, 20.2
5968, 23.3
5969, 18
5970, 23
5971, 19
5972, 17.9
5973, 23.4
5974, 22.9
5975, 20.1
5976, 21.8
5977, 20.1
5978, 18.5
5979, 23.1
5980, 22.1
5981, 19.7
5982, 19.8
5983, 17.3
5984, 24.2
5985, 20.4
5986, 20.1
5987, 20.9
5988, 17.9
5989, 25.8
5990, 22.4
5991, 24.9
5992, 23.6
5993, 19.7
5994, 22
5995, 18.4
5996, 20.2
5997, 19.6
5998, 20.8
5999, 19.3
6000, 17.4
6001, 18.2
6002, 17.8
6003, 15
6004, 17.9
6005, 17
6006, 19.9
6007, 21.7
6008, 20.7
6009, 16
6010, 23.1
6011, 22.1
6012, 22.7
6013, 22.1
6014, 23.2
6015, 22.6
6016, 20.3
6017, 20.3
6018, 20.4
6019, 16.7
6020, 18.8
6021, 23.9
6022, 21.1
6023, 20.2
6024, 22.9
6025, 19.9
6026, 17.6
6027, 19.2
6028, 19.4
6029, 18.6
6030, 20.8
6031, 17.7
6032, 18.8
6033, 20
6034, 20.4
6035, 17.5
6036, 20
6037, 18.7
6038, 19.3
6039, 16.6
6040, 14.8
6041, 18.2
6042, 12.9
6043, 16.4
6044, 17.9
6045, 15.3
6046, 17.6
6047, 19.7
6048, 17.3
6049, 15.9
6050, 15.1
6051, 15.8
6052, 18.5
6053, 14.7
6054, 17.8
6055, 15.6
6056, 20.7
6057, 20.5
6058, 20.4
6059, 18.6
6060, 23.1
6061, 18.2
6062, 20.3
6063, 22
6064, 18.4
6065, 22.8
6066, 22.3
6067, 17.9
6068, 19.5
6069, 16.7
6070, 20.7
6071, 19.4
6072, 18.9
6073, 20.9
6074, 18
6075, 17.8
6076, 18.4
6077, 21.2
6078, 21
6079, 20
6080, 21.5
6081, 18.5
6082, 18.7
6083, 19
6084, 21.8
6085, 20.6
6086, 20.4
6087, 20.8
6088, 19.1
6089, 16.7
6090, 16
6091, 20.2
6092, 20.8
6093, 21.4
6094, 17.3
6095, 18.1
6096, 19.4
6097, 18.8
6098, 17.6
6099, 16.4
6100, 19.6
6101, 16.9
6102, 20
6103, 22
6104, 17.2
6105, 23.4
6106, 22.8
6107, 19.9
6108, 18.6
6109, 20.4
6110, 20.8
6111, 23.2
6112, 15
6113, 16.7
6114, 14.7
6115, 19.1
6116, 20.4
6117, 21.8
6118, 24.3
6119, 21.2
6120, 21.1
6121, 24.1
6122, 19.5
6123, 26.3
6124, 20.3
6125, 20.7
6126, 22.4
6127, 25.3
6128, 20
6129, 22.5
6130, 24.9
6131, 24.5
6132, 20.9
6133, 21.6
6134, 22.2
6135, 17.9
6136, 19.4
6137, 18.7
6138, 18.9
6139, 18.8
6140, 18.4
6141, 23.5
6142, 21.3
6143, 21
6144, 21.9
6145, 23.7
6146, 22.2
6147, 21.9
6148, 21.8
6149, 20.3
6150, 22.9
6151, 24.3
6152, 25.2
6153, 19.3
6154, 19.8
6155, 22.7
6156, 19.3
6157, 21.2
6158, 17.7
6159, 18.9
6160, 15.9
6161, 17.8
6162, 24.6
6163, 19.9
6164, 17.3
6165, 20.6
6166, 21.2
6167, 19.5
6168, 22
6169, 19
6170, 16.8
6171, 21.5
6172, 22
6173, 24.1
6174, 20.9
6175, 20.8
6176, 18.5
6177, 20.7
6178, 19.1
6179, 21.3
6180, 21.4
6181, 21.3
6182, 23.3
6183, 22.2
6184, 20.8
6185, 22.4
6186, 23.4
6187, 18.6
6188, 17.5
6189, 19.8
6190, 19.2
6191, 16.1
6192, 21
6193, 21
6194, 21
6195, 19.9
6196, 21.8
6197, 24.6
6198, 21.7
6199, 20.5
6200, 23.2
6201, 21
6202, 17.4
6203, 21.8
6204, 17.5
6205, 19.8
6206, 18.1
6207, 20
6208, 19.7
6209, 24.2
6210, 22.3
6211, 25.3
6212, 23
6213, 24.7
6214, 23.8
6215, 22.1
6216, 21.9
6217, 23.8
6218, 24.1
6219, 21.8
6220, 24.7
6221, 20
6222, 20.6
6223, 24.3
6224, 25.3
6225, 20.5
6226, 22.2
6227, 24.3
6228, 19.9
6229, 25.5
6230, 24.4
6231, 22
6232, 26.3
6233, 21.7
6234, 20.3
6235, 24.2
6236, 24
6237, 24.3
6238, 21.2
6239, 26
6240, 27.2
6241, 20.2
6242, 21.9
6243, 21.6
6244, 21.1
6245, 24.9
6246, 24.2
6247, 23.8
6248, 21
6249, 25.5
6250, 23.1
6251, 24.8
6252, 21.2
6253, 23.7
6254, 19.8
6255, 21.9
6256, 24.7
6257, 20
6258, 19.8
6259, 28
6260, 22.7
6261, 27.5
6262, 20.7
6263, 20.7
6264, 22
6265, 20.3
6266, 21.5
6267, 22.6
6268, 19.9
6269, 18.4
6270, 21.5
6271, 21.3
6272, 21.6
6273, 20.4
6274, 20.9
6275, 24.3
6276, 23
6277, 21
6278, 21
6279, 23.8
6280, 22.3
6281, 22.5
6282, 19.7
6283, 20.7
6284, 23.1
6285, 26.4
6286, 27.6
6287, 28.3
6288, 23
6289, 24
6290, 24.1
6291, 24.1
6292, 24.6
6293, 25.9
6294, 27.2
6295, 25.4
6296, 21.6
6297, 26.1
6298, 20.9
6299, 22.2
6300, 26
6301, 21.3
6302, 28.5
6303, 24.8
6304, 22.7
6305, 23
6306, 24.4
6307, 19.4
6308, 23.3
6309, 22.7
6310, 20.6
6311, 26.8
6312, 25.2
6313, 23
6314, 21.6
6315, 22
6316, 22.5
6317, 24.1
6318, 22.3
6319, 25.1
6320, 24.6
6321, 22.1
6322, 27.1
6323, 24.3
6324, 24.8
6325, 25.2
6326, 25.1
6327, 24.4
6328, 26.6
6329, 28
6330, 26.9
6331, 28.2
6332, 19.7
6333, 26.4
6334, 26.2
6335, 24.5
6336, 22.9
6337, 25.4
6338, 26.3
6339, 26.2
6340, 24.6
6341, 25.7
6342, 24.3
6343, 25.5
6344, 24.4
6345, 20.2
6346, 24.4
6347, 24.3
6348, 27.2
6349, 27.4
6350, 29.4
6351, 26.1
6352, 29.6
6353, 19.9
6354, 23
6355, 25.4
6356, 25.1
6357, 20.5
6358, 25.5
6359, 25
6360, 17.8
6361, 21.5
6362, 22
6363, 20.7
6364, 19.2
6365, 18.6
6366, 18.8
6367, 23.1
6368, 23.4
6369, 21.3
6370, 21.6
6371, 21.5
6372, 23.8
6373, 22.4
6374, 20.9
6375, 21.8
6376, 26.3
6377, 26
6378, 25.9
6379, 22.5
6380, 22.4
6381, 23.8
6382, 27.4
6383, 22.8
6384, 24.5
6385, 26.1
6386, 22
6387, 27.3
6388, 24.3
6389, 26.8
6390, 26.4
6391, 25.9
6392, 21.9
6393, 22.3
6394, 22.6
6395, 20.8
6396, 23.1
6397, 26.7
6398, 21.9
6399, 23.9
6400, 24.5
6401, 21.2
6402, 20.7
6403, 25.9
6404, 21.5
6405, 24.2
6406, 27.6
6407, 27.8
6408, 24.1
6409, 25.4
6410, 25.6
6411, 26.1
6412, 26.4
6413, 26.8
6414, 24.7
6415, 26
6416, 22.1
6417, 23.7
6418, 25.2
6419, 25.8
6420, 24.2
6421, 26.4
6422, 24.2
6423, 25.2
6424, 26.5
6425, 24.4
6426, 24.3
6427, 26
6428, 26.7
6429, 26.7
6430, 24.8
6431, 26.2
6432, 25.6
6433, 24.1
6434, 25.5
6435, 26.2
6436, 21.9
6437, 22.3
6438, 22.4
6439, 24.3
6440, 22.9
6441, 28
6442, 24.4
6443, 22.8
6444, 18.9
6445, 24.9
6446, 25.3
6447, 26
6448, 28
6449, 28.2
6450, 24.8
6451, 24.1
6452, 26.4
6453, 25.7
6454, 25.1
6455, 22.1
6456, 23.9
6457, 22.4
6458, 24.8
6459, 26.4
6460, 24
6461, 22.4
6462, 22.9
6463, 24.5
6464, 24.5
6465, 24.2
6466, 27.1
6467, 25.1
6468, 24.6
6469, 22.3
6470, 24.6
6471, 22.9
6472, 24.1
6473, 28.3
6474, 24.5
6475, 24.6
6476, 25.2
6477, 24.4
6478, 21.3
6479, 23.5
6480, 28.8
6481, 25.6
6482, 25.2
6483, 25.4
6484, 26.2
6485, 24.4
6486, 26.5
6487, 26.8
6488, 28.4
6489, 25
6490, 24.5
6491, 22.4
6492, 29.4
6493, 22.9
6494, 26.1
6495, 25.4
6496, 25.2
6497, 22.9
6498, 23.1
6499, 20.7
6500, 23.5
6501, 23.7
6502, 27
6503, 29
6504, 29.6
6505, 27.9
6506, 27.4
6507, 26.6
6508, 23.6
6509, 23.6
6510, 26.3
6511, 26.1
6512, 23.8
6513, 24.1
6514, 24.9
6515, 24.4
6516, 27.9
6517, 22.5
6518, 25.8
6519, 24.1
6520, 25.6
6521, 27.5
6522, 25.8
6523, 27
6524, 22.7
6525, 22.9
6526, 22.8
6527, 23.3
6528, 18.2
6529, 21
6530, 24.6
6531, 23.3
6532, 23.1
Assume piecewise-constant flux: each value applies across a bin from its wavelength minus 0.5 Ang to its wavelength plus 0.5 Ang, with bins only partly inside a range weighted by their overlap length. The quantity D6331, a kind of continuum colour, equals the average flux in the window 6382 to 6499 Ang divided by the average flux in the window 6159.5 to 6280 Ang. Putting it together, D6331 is 1.1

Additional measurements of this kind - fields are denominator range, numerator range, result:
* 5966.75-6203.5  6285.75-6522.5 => 1.22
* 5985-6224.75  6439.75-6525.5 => 1.24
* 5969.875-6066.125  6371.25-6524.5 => 1.26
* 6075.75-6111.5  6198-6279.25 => 1.14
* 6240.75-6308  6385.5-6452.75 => 1.08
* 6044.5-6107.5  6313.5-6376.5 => 1.25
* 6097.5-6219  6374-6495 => 1.18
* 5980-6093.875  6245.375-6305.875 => 1.18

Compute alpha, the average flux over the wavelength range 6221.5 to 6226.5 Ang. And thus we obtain 22.6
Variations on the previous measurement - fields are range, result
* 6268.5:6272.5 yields 20.7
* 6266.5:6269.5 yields 20.3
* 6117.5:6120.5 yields 22.2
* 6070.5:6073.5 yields 19.7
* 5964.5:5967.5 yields 20.1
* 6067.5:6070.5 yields 19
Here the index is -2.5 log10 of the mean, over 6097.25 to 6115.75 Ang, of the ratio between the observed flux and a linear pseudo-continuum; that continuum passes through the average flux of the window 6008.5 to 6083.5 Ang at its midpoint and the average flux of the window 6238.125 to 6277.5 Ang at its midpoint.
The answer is 0.05 mag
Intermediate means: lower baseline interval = 19.2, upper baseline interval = 22.4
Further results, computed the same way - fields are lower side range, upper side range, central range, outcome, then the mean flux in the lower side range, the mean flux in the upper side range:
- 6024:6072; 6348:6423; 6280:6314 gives -0.06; 18.6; 23.9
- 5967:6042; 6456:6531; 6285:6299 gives -0.09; 20.1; 24.8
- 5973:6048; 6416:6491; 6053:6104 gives 0.06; 19.8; 24.8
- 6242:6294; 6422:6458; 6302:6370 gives -0.02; 22.8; 24.8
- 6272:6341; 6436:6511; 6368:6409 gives 0.03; 24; 24.9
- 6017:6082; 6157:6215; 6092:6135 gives -0.04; 18.9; 20.7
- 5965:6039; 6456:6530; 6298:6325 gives -0.02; 20.2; 24.8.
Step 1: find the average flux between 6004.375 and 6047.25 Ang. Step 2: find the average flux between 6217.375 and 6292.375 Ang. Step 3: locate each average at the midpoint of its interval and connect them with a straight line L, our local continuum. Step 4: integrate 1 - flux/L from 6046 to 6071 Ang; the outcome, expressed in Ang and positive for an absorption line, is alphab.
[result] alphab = 1.3 Ang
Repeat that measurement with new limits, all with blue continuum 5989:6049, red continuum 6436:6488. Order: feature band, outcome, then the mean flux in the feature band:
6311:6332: -1.42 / 24.6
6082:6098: 0.80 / 19.3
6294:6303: -0.58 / 24.2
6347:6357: -0.93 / 25.5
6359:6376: 1.55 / 21.4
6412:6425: -0.50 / 25.1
